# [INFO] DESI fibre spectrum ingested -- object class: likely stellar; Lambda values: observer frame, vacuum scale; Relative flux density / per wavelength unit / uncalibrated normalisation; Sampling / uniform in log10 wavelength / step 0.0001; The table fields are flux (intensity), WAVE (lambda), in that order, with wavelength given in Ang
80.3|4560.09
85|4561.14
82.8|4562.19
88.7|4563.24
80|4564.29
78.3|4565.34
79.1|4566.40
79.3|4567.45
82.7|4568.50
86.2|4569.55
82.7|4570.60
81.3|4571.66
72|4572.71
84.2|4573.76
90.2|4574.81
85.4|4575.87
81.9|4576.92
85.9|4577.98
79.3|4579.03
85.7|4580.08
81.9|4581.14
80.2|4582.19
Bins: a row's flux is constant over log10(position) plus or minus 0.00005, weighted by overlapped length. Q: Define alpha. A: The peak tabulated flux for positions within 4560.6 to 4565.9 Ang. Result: 88.7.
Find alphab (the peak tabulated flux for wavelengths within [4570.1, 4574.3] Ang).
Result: 84.2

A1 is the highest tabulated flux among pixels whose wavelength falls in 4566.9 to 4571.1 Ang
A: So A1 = 86.2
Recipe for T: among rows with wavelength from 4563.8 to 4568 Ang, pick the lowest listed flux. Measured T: 78.3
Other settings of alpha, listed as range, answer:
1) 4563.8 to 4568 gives 80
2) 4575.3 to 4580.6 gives 85.9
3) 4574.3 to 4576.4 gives 90.2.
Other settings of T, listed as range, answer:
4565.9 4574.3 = 72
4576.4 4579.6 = 79.3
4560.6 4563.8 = 82.8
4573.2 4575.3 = 84.2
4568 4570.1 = 82.7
